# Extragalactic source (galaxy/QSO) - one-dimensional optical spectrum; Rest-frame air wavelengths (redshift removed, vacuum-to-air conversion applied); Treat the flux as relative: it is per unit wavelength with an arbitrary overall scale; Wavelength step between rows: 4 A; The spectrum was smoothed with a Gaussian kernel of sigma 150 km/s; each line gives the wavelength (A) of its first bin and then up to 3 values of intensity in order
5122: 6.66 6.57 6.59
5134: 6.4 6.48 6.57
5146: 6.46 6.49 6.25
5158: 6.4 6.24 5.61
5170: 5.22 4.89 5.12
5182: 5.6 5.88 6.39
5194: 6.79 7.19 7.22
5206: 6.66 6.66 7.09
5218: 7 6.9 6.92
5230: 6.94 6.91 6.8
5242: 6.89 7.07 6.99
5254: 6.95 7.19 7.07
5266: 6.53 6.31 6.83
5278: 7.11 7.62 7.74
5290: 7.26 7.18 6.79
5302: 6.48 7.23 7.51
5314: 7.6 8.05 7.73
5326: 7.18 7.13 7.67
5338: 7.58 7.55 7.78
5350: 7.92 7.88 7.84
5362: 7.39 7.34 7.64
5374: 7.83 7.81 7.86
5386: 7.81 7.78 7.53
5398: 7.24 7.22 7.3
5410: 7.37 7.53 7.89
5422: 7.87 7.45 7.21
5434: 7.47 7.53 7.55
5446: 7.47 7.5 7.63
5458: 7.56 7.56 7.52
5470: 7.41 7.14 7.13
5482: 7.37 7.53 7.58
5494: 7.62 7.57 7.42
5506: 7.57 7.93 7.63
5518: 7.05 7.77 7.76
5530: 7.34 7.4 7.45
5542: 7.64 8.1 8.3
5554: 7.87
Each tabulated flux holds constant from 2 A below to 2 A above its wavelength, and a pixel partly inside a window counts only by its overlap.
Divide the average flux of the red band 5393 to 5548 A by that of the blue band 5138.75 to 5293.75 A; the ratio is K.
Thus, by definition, 1.13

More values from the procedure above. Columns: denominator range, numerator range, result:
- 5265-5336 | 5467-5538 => 1.04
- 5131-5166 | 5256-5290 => 1.11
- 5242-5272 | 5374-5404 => 1.11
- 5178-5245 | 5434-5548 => 1.12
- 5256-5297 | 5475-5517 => 1.06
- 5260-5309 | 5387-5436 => 1.07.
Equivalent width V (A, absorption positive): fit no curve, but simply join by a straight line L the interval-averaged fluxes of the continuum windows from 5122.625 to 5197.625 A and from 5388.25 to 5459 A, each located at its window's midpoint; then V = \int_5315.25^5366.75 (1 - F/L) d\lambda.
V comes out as -4.0 A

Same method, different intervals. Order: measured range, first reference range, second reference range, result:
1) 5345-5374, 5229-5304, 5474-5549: -2.0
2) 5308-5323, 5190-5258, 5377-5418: -1.0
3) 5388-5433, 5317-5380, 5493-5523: 0.7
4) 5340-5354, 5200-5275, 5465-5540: -1.2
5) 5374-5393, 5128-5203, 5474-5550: -2.0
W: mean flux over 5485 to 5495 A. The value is 7.58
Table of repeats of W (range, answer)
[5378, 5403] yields 7.61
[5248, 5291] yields 7.05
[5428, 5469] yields 7.5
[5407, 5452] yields 7.53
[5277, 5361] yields 7.47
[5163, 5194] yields 5.63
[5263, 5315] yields 7.08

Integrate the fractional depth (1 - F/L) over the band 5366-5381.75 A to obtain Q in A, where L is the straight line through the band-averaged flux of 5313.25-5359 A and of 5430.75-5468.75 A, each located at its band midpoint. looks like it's -0.22 A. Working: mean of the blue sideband 7.66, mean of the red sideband 7.52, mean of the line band 7.72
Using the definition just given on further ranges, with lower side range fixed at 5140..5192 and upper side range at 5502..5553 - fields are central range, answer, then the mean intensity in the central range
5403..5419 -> -0.9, 7.48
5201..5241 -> -4.6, 6.9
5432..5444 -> -0.5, 7.52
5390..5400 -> -0.6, 7.46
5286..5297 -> -1.3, 7.28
